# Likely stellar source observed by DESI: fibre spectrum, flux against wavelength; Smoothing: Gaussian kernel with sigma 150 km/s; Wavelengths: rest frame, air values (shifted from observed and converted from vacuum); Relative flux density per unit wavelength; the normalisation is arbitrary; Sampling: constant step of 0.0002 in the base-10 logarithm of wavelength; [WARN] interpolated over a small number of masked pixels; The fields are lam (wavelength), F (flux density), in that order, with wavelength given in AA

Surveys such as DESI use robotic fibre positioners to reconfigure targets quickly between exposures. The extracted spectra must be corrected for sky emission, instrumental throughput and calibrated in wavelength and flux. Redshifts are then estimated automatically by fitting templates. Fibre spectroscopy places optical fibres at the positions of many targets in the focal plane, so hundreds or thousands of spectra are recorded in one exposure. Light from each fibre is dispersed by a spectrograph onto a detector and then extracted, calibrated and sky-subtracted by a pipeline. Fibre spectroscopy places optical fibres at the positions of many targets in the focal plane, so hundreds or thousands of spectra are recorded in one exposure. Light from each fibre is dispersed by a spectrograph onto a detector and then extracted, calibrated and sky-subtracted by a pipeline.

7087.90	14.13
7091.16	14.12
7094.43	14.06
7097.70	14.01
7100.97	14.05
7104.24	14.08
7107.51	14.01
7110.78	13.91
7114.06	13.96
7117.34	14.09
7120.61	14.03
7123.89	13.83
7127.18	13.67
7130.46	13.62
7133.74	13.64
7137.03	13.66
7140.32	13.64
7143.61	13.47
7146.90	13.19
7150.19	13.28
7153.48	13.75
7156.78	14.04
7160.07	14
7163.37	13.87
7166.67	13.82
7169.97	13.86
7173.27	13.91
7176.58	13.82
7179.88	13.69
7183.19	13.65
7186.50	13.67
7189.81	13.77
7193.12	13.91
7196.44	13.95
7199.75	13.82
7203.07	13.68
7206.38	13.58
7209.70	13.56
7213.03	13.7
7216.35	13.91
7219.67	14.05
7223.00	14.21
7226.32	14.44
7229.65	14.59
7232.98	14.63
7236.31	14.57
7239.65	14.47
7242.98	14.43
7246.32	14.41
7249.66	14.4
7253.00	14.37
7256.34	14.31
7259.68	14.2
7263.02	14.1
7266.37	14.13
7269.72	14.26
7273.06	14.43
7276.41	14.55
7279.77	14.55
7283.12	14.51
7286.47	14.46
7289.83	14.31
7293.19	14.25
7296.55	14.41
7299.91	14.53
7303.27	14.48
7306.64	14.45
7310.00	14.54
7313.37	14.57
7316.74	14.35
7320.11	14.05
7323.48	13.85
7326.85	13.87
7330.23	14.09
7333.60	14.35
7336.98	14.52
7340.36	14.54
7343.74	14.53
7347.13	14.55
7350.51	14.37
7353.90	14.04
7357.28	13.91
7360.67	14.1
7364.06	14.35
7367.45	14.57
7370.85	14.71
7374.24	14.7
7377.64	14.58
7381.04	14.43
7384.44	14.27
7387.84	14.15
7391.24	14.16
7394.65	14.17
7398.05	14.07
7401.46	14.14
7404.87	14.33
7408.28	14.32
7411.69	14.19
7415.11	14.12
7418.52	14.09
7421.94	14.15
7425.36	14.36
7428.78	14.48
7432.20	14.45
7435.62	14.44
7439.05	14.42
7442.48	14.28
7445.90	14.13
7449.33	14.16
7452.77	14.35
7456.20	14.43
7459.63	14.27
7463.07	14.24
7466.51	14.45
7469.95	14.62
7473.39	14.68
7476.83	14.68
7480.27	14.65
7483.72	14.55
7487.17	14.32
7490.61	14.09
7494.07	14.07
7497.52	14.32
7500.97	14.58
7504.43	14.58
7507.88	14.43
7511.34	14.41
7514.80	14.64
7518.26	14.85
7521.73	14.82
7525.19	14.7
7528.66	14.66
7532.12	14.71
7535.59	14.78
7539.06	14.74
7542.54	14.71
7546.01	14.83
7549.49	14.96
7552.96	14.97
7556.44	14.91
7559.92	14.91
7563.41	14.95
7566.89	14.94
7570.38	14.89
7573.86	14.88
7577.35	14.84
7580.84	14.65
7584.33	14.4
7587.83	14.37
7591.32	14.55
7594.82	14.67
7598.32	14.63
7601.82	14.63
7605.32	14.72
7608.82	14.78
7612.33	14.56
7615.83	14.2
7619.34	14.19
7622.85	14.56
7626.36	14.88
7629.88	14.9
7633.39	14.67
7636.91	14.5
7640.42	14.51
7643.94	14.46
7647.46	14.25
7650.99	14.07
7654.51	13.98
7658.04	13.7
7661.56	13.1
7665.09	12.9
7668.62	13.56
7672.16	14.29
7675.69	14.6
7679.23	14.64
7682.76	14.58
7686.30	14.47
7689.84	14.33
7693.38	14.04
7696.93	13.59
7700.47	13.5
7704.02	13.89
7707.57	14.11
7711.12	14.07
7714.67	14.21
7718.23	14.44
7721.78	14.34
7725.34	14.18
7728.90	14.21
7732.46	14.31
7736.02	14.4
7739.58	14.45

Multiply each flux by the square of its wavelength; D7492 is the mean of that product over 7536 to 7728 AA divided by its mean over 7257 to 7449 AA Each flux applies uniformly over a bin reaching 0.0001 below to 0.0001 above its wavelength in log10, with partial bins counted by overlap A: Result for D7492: 1.1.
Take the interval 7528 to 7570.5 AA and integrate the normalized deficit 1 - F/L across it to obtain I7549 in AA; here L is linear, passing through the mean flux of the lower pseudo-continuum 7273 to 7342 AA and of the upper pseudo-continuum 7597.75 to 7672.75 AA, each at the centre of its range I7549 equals -1.65 AA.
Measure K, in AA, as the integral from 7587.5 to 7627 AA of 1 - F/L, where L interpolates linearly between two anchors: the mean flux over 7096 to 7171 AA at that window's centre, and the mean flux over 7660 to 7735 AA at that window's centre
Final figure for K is -1.5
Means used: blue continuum 13.8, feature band 14.6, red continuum 14.1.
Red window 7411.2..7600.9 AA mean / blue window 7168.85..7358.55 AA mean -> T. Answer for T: 1.02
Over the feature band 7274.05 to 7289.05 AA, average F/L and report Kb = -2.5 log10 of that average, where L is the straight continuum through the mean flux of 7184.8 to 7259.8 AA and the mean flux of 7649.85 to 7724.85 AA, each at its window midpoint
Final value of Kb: -0.03 mag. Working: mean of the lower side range 14.1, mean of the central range 14.5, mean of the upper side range 14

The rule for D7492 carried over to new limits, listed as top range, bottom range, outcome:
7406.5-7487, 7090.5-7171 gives 1.13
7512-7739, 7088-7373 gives 1.14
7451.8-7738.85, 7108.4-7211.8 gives 1.18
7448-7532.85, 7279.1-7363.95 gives 1.06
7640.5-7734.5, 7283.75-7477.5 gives 1.07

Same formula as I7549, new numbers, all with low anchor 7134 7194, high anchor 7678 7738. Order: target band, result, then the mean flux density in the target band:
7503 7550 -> -2.2 AA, 14.7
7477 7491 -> -0.5 AA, 14.5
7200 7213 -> 0.1 AA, 13.6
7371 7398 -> -0.9 AA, 14.4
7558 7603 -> -2.0 AA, 14.7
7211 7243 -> -1.2 AA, 14.3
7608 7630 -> -0.7 AA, 14.5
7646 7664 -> 0.5 AA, 13.8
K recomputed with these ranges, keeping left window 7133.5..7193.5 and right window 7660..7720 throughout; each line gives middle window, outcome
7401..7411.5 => -0.3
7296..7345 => -1.9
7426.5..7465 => -1.3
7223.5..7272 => -2.2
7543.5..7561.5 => -1.2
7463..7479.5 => -0.8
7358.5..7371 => -0.5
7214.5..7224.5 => -0.2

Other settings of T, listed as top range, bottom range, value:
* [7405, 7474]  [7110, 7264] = 1.03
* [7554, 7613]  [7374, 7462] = 1.03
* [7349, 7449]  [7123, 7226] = 1.04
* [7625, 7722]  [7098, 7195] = 1.03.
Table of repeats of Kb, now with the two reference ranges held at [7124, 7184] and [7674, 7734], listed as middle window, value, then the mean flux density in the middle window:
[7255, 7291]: -0.041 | 14.3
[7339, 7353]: -0.045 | 14.5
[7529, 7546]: -0.052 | 14.7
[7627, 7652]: -0.027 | 14.5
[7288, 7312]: -0.045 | 14.4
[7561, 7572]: -0.063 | 14.9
